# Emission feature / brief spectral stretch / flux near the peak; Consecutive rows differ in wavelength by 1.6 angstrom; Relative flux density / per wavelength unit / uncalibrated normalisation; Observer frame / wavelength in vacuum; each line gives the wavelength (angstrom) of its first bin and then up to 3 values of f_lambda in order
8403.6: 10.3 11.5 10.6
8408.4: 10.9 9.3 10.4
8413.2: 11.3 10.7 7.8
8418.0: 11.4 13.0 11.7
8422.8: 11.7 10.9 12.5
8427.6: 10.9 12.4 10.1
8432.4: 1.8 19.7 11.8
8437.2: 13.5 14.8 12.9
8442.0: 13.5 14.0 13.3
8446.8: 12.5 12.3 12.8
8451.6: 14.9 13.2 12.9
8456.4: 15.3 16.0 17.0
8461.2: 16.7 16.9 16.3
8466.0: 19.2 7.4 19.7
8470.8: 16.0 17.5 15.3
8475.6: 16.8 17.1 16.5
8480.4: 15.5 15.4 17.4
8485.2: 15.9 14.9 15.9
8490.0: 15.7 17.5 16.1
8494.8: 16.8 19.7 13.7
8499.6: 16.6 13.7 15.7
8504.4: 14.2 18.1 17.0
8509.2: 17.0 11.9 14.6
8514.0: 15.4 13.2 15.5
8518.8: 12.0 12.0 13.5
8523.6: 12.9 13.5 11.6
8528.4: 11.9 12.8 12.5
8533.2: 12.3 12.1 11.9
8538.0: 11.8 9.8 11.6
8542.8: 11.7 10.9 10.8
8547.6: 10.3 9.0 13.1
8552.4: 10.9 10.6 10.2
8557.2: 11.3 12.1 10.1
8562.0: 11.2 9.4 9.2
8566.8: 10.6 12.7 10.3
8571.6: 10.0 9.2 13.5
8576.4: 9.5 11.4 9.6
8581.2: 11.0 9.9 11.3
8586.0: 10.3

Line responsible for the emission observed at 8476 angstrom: Mg II 2798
